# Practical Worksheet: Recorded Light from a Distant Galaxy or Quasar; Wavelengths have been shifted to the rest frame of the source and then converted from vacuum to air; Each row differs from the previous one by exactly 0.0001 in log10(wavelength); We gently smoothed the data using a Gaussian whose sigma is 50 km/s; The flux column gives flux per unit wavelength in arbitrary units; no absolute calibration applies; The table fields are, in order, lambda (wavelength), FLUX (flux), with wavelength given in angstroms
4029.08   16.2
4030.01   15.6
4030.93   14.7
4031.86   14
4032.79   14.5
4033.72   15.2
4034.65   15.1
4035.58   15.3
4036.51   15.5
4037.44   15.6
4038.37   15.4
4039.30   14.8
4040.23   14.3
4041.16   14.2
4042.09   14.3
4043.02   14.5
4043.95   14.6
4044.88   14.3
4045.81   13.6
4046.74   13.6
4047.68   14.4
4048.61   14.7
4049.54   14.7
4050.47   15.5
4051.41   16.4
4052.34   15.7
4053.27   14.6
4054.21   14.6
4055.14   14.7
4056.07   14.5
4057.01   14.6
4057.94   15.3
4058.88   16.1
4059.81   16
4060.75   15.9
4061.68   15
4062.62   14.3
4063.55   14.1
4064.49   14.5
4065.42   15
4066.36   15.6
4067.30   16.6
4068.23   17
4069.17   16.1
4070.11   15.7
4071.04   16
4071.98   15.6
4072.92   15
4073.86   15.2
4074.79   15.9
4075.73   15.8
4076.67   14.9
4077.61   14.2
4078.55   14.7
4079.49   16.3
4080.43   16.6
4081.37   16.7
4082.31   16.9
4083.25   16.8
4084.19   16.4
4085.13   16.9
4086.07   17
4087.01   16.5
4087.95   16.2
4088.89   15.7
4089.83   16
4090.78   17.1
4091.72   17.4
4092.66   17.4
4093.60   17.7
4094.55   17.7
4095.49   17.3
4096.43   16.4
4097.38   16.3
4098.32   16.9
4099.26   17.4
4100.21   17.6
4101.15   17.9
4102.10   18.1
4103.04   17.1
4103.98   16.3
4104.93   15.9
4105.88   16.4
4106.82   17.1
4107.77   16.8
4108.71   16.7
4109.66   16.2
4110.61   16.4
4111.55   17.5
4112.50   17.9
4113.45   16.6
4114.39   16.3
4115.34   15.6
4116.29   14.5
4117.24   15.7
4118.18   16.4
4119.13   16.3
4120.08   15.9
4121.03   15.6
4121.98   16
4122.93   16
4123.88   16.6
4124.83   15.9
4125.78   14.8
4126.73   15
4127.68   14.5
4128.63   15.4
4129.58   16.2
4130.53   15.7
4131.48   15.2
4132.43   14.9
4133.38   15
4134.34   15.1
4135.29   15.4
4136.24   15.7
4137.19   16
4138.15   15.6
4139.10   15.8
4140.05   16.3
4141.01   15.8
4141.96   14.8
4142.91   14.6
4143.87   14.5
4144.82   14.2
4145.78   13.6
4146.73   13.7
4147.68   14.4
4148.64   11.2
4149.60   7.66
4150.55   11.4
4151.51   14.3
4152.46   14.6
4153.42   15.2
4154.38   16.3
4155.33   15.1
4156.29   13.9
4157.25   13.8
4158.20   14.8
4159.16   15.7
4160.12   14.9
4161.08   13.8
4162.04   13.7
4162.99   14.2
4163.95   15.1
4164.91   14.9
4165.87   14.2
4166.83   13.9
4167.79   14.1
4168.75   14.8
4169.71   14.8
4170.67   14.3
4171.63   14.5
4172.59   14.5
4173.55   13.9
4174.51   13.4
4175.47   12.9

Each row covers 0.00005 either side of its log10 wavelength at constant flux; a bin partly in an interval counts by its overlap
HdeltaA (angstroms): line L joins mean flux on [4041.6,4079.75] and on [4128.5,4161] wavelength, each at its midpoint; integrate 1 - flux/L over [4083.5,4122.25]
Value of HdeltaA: -4.7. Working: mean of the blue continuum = 15.1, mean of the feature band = 16.7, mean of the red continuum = 14.6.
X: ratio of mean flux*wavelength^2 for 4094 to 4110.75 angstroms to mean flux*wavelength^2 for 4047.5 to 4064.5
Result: 1.1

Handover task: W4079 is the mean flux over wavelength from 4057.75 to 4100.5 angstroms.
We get 16.1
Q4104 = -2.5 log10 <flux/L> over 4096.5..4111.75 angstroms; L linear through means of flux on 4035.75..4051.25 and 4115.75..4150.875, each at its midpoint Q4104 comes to -0.14 mag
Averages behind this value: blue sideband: 14.7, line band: 16.9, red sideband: 14.9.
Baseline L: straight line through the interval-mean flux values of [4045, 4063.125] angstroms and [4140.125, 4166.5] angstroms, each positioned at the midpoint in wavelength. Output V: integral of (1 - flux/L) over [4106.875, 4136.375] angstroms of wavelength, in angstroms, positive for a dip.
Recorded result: -3.07 angstroms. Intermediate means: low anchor 14.9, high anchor 14.1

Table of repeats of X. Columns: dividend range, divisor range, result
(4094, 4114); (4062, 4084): 1.10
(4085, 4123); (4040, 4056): 1.17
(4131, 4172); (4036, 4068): 1.02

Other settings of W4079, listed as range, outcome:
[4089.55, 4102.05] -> 17.2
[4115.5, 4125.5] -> 15.9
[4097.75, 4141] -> 16.1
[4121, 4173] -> 14.7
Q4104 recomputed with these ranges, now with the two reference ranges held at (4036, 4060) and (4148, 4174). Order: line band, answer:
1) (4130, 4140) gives -0.09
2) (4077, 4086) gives -0.11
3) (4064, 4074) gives -0.07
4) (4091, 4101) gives -0.19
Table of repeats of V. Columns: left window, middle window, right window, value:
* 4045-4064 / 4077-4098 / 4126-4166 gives -2.50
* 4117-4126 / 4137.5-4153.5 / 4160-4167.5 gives 1.13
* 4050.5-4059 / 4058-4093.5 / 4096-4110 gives -0.09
